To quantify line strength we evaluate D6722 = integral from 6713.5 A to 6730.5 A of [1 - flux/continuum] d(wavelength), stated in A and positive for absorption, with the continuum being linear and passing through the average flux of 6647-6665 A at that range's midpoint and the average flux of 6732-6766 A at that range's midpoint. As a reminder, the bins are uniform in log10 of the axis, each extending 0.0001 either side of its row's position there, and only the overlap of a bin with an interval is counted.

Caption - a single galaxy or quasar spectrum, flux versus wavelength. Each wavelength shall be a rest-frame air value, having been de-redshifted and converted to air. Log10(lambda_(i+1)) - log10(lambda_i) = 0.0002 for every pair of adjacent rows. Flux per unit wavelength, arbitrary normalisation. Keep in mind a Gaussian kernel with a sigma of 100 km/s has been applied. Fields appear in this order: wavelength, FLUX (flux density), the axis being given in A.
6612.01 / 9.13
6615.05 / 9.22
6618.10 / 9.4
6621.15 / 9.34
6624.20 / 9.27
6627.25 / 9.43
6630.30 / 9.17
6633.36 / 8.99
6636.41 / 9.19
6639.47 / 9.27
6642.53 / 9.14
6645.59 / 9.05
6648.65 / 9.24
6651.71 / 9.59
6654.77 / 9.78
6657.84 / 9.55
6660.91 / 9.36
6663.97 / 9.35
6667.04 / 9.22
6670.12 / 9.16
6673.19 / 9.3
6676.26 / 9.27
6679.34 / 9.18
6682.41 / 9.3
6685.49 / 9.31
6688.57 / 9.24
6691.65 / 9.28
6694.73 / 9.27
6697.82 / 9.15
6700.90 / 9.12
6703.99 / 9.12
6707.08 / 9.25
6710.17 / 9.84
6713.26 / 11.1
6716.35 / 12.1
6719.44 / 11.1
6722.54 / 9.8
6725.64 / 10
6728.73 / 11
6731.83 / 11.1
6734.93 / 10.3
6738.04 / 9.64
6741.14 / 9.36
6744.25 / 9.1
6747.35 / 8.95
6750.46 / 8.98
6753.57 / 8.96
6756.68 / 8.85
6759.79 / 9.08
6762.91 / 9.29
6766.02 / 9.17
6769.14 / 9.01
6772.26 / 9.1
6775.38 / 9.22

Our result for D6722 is -2.6 A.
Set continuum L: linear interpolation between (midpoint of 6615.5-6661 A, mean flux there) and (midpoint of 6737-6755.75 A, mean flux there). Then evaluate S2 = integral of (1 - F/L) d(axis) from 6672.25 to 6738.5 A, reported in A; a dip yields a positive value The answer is -4.73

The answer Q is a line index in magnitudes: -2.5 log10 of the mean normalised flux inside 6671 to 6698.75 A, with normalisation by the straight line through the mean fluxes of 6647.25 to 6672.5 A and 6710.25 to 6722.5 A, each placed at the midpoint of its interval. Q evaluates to 0.10 mag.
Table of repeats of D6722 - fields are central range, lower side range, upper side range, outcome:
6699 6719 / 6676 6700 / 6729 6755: -1.6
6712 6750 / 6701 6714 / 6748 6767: -3.5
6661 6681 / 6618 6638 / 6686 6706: -0.1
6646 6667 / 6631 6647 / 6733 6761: -0.7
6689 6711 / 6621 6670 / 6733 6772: 0.0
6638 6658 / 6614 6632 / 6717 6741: 0.4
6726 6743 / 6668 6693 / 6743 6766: -2.1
